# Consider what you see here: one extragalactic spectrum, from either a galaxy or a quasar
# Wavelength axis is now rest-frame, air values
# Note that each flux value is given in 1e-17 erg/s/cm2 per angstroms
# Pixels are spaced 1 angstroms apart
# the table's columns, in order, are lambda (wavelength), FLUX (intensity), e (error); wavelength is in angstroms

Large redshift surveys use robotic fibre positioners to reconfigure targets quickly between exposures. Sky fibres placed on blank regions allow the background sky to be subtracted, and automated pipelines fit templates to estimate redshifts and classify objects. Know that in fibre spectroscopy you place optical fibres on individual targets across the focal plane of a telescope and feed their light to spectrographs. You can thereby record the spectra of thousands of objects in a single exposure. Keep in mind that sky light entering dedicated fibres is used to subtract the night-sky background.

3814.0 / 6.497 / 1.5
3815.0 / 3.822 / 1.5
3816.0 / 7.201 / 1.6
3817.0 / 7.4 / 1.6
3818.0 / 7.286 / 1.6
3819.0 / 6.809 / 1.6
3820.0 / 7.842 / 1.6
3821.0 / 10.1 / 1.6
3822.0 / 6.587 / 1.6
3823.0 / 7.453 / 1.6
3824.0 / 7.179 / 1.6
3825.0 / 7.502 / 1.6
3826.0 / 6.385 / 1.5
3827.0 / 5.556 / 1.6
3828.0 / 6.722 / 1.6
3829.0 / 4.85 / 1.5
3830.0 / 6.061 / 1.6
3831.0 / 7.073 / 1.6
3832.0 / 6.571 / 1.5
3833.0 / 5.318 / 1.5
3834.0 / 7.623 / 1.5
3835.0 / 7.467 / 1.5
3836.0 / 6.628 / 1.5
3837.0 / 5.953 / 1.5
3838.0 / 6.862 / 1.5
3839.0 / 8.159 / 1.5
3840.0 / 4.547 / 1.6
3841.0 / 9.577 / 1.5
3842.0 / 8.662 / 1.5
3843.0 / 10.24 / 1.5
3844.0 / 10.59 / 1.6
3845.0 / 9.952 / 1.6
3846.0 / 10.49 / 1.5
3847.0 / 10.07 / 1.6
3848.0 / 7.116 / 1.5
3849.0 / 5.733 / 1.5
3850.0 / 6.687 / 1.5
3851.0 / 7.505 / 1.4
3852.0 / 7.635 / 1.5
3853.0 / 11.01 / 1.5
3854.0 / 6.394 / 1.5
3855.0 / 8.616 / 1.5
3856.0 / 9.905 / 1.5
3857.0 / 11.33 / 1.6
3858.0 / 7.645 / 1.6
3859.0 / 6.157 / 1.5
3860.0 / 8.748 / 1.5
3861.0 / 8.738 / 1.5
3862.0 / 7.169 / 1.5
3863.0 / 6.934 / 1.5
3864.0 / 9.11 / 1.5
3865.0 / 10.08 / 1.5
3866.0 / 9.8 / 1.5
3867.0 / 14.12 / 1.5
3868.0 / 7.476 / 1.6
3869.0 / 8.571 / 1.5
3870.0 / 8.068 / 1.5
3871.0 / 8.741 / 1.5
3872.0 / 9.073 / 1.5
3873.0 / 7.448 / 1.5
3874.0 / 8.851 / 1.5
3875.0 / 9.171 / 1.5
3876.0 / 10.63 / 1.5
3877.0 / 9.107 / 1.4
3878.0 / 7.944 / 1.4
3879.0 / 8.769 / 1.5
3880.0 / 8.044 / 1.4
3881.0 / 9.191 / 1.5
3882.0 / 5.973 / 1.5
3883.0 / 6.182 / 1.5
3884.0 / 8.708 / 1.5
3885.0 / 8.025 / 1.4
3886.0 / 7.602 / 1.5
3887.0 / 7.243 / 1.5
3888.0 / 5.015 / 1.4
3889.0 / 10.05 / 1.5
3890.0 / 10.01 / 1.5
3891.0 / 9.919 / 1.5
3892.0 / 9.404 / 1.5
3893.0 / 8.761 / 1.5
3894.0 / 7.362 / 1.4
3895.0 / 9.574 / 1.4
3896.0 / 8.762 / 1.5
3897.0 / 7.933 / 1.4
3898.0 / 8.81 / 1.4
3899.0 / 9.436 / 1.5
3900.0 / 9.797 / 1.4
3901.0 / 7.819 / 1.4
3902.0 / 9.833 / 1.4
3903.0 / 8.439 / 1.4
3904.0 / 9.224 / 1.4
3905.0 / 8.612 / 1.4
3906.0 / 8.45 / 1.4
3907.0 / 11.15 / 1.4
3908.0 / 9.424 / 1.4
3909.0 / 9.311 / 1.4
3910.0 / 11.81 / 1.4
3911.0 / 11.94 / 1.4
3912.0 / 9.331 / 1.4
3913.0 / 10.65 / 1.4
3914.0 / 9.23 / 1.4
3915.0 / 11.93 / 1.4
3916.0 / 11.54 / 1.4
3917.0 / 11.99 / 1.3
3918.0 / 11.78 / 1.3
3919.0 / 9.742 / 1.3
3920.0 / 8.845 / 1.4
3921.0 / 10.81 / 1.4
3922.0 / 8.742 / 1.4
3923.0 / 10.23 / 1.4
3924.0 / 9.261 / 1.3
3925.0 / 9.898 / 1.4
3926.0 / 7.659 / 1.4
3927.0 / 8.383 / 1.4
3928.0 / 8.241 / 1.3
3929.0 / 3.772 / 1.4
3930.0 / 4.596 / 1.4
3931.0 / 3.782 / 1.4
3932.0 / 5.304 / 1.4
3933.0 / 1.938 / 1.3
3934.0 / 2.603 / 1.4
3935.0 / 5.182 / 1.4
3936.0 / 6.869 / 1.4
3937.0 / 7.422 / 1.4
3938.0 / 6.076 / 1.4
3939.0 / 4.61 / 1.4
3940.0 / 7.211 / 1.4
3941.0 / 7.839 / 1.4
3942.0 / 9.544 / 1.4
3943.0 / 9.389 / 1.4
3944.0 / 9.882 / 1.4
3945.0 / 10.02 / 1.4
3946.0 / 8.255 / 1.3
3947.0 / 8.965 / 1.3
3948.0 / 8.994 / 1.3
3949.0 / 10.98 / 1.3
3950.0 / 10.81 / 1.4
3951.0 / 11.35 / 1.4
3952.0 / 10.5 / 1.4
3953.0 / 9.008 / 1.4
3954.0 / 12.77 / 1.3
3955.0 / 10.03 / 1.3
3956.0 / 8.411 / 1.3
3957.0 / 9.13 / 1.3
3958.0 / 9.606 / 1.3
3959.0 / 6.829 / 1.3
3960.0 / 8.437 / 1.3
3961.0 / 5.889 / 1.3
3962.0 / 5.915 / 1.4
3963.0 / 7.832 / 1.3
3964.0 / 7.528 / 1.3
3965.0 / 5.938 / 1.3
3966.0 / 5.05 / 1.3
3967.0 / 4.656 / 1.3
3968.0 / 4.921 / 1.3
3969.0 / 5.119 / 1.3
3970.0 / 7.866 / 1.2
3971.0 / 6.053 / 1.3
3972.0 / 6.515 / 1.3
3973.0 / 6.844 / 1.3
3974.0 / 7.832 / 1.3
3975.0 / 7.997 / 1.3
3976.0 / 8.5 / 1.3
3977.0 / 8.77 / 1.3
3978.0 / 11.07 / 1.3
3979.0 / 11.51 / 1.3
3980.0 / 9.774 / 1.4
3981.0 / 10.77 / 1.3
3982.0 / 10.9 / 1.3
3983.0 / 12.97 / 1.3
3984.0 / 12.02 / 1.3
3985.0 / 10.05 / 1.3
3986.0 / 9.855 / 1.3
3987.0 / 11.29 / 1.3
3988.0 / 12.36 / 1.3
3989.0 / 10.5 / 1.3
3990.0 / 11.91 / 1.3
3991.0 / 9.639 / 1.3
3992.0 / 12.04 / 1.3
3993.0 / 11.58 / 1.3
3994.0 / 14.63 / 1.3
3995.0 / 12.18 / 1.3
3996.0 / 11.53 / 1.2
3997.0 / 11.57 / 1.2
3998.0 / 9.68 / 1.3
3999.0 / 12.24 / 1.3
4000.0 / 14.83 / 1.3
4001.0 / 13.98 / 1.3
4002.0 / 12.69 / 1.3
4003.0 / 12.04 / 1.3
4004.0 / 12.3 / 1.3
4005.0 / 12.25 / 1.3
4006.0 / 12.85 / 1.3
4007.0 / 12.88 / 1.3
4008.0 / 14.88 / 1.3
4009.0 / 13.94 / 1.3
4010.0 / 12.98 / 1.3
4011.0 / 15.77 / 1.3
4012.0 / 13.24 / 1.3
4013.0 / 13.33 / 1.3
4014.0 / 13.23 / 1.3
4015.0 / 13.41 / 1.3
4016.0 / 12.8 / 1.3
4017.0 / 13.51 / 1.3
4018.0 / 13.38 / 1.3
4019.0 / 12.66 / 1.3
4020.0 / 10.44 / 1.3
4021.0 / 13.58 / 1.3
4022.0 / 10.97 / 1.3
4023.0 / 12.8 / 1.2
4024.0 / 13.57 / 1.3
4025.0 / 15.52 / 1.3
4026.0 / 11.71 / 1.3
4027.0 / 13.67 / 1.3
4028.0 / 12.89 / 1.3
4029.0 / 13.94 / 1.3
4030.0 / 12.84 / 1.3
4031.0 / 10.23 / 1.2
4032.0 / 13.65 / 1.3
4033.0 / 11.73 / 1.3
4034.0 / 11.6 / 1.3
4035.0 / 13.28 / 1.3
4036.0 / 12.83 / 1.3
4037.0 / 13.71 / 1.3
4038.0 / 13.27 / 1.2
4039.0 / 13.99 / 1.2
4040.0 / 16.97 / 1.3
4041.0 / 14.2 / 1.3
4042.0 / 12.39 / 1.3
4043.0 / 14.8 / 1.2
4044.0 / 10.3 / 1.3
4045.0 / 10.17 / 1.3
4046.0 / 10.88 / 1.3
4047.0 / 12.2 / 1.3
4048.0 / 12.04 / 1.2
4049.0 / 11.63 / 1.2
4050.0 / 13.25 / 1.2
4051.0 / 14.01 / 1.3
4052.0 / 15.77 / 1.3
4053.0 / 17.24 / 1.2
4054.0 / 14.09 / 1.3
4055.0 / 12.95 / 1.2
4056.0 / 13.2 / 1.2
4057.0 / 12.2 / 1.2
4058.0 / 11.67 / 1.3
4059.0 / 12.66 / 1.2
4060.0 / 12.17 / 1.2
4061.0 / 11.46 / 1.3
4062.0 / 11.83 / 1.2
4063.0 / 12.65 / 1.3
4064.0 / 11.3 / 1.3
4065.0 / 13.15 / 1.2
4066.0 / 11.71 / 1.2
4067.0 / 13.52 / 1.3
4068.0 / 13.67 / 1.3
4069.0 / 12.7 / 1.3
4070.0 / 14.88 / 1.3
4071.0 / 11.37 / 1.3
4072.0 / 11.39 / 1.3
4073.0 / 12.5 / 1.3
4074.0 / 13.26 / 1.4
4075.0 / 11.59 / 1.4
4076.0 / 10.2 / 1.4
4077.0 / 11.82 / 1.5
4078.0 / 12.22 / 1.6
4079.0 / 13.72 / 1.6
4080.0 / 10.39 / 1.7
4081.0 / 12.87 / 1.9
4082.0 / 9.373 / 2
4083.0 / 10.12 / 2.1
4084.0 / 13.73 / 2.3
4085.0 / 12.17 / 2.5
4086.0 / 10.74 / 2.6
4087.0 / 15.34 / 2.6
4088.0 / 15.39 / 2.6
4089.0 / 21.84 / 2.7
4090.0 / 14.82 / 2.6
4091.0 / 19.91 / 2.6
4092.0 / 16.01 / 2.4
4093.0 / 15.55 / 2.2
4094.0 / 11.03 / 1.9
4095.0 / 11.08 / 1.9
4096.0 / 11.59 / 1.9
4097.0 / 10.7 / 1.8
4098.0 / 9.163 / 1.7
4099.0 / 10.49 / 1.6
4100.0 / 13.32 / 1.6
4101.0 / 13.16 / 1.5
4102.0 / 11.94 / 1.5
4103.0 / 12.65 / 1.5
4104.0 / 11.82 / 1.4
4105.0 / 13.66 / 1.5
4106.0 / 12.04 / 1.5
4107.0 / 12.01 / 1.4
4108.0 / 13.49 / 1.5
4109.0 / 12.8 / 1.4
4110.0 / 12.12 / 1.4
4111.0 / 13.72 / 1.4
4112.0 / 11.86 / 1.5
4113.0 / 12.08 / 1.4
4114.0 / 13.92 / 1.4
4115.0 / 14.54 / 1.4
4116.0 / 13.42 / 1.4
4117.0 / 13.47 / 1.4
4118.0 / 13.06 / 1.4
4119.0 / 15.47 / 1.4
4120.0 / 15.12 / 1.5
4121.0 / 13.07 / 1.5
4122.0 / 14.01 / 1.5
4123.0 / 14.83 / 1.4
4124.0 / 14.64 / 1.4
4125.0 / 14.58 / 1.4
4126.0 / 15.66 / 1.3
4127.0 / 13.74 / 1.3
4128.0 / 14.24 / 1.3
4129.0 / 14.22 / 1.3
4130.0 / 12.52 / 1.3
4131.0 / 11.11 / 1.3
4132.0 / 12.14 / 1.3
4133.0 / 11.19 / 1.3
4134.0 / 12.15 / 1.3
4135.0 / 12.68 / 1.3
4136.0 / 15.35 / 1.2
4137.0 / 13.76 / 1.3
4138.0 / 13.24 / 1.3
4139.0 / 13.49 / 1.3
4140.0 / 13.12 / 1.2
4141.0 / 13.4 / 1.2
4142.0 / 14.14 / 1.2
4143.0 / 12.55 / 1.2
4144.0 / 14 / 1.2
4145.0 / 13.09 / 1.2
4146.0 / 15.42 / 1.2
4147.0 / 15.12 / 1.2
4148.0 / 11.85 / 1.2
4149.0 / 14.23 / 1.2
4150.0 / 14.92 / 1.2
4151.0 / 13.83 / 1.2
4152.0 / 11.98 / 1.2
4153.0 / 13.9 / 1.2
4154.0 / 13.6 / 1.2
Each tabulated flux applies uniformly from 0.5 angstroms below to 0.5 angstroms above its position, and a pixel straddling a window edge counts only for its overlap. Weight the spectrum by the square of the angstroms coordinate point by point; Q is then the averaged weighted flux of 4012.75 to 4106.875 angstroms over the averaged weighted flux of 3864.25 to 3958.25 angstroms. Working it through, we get 1.58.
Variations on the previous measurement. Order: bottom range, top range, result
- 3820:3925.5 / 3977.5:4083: 1.57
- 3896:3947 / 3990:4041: 1.59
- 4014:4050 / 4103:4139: 1.09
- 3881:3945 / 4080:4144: 1.74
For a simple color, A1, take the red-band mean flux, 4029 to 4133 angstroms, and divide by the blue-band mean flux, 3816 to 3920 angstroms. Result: 1.5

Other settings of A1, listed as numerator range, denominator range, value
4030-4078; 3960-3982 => 1.69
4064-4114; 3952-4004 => 1.32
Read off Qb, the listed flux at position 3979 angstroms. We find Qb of 11.51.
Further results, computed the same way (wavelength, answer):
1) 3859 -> 6.157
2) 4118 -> 13.06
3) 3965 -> 5.938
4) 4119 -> 15.47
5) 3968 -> 4.921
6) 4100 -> 13.32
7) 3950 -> 10.81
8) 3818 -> 7.286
